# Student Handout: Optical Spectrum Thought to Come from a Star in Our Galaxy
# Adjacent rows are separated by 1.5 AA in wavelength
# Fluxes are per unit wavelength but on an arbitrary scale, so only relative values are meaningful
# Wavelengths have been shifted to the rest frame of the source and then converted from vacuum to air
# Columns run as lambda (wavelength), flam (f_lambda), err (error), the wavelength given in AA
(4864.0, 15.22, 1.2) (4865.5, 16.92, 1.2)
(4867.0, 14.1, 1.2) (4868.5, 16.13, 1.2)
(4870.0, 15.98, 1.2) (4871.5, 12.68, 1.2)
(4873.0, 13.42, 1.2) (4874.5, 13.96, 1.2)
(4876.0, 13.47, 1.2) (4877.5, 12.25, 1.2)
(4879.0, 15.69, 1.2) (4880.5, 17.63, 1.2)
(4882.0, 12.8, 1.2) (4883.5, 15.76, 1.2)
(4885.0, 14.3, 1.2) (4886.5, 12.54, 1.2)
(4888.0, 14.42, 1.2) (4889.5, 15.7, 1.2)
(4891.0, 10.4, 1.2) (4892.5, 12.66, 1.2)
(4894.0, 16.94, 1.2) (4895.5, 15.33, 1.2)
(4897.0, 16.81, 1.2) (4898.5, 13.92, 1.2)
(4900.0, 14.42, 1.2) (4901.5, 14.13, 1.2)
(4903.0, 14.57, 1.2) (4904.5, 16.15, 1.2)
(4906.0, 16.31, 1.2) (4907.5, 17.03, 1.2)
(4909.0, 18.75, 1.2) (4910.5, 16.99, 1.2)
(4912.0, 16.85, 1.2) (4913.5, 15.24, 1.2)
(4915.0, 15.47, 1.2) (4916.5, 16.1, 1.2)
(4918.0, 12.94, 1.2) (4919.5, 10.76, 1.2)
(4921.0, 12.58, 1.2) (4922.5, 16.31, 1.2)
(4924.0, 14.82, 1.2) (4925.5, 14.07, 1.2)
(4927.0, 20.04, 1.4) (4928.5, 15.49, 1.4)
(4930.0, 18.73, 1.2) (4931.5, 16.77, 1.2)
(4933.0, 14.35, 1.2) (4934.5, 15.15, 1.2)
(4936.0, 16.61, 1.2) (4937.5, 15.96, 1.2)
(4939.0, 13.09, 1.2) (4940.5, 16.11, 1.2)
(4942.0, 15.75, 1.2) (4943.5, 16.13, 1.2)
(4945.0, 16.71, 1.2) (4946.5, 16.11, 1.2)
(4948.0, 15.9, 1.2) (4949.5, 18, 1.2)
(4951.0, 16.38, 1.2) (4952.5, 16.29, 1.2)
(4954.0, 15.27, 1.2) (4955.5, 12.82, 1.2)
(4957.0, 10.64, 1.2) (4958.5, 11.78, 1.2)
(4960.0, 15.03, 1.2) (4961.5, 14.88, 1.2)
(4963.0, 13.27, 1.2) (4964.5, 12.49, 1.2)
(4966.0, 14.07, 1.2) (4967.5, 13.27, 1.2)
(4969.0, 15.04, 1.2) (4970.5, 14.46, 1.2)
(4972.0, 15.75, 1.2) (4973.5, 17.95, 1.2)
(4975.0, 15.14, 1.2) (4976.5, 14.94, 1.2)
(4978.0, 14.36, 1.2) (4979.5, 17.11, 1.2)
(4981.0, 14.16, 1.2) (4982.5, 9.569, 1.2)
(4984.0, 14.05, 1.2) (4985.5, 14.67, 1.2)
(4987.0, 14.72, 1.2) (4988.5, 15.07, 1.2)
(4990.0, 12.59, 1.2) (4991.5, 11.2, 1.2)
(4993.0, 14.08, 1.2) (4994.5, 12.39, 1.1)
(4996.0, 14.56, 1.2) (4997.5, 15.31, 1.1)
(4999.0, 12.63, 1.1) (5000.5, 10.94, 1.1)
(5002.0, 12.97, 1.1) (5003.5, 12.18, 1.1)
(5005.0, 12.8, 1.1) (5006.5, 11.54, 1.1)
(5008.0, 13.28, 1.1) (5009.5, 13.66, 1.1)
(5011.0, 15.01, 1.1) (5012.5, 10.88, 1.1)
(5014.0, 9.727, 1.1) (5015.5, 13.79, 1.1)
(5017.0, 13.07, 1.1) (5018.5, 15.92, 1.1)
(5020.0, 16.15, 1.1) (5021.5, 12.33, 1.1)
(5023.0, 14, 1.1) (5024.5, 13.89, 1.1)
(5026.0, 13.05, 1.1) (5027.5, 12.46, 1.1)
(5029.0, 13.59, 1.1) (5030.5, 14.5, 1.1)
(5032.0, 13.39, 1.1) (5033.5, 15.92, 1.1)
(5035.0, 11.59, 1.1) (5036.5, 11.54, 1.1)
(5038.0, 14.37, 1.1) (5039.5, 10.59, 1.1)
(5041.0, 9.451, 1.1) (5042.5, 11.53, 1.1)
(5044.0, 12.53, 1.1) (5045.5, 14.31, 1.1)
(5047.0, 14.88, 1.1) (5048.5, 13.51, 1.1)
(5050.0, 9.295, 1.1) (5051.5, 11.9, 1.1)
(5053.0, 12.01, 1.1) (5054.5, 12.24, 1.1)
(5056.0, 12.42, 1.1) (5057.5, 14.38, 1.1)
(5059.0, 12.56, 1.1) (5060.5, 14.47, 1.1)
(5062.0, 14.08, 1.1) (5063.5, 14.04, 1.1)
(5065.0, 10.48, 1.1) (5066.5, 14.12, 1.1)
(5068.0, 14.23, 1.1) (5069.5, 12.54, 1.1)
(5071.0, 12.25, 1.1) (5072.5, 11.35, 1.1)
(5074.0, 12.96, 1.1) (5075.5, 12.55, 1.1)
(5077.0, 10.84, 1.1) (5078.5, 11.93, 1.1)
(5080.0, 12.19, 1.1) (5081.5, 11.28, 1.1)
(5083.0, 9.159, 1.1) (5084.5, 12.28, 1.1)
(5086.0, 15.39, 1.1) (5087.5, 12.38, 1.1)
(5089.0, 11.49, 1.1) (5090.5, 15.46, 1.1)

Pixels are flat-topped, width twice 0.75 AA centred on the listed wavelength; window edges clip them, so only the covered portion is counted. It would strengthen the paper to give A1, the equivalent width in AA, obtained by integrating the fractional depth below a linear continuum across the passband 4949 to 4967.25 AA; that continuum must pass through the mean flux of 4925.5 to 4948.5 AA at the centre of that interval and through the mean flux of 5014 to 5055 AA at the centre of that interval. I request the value 1.5 AA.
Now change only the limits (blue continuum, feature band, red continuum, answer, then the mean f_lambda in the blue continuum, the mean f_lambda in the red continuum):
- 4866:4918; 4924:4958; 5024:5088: -3.4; 14.9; 12.7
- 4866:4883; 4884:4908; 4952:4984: -0.6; 14.4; 14.2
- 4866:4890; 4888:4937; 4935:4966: -2.3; 14.4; 14.9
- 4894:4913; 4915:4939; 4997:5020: 0.0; 16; 13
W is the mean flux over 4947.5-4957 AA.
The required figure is 15.4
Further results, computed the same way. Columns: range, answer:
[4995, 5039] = 13.3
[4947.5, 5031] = 13.8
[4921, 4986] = 15.1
